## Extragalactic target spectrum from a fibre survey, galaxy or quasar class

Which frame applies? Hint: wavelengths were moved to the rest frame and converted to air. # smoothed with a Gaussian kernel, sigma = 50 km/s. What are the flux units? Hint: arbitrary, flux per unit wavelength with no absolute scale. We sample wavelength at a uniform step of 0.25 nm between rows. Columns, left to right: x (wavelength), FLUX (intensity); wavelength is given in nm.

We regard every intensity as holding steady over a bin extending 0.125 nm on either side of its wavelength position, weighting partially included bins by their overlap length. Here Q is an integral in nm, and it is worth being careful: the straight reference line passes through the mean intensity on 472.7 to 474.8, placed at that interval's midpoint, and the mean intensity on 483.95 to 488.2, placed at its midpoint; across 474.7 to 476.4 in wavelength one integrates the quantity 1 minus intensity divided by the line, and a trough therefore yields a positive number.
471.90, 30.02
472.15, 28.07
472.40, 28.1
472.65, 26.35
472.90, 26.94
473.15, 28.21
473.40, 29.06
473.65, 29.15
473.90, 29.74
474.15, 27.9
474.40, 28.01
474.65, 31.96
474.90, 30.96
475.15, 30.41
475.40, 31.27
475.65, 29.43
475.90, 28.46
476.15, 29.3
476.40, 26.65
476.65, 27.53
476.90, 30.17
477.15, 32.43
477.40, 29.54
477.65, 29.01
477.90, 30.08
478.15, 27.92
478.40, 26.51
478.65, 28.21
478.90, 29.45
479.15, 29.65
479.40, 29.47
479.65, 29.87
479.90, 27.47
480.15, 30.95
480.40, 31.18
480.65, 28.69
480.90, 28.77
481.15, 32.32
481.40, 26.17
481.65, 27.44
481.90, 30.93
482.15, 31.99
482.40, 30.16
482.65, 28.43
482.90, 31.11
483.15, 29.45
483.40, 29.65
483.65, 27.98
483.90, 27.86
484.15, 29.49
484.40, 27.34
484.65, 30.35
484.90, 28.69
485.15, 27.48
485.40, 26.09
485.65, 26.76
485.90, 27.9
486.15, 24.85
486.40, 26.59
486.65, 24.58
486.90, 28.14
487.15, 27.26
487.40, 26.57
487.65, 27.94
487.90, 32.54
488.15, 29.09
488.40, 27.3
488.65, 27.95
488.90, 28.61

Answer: -0.07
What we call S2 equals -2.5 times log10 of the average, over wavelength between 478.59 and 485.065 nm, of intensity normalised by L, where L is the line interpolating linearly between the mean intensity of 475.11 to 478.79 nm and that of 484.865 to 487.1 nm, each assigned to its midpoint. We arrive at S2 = -0.06 mag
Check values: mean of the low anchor 29.1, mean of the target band 29.3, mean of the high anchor 26.7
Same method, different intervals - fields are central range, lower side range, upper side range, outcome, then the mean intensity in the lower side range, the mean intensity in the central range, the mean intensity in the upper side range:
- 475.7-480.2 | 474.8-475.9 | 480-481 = 0.04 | 30.3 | 29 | 29.9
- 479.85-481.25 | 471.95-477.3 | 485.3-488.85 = -0.06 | 29.1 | 30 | 27.4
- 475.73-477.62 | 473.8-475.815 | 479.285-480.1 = 0.02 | 29.9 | 29.2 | 29.1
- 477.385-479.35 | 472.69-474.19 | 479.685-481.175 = 0.02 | 28.4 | 28.8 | 29.7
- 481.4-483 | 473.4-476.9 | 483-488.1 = -0.05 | 29.3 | 29.7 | 27.9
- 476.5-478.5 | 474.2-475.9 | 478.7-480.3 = 0.02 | 30.1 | 29.2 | 29.4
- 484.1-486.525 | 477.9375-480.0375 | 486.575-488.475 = 0.03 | 28.6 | 27.5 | 28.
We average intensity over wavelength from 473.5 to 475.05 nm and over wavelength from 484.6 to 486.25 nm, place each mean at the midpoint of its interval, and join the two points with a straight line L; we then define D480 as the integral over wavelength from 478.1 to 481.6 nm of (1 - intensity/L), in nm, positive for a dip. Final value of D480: -0.07 nm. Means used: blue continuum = 29.6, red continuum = 27.4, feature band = 29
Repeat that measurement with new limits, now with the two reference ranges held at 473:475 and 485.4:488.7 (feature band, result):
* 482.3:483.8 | -0.076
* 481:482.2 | -0.059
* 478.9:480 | -0.025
